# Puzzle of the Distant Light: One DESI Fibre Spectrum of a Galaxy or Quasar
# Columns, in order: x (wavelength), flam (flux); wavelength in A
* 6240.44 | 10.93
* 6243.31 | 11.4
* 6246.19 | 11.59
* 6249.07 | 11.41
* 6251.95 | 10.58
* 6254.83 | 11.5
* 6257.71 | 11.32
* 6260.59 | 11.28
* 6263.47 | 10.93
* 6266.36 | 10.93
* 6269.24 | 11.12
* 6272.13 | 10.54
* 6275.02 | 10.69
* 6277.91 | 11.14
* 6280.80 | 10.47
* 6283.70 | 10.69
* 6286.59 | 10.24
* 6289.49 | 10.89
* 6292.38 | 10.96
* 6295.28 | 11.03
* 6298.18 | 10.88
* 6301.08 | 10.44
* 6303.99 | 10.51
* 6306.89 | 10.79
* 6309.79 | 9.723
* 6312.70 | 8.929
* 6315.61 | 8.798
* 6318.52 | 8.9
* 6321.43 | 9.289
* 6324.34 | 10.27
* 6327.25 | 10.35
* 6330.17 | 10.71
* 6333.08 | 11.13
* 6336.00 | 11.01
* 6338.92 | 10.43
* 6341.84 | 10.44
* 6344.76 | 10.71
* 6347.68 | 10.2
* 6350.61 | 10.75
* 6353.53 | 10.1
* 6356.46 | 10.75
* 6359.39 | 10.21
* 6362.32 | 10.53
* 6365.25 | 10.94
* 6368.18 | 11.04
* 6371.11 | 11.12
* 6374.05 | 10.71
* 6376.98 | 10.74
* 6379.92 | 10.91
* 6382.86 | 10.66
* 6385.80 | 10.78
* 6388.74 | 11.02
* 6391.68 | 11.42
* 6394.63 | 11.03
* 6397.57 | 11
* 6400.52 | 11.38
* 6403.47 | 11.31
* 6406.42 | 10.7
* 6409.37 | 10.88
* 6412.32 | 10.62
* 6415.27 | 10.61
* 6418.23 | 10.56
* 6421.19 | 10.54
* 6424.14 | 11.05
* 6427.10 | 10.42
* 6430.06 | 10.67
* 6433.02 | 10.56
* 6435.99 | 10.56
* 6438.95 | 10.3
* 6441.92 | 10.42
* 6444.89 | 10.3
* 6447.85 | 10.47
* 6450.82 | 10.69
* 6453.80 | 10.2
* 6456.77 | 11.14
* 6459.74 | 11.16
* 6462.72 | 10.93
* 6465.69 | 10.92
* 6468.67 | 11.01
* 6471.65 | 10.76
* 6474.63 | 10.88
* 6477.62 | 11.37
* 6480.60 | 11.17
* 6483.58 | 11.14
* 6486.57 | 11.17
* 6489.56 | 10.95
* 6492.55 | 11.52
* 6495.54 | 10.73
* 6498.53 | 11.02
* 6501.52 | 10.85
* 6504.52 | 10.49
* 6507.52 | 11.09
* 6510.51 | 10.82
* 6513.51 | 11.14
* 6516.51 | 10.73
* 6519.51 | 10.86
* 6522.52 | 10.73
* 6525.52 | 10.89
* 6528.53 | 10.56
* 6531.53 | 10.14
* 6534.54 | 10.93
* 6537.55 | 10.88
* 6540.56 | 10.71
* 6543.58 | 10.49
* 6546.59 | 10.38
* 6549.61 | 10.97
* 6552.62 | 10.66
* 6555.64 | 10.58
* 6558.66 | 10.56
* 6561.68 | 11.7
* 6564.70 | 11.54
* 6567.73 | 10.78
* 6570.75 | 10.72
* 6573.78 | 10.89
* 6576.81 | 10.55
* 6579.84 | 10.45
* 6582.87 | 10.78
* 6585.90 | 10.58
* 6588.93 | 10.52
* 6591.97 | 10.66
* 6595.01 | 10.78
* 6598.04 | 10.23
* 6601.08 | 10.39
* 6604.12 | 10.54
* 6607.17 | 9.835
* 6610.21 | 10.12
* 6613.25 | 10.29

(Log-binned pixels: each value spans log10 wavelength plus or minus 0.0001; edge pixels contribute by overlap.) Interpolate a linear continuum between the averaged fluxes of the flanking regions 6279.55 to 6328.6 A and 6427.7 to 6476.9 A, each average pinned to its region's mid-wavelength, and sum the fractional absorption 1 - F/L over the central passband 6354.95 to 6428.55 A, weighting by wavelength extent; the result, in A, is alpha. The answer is -2.5 A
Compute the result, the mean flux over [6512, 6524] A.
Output 10.9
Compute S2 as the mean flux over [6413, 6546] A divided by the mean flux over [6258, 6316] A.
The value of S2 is 1.02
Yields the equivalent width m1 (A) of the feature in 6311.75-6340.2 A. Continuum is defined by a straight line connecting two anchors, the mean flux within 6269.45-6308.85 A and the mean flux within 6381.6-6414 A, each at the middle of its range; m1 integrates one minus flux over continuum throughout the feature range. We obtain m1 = 2.1 A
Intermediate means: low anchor 10.7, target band 10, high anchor 11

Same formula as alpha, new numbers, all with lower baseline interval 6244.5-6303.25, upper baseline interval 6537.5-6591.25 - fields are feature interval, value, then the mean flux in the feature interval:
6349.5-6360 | 0.4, 10.5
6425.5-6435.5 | 0.3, 10.6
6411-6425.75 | 0.2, 10.7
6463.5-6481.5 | -0.3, 11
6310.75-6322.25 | 2.0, 8.99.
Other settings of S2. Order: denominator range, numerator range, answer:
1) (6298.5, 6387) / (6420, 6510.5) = 1.04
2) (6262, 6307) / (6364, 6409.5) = 1.02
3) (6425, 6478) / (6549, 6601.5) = 1.00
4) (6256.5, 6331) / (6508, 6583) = 1.03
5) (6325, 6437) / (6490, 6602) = 1.00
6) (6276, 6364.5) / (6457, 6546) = 1.05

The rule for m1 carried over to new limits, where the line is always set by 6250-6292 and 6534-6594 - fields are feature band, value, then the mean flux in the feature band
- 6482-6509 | -0.5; 11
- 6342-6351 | 0.3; 10.5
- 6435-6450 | 0.6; 10.4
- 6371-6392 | -0.1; 10.9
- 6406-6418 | 0.2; 10.7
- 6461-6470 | -0.1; 11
